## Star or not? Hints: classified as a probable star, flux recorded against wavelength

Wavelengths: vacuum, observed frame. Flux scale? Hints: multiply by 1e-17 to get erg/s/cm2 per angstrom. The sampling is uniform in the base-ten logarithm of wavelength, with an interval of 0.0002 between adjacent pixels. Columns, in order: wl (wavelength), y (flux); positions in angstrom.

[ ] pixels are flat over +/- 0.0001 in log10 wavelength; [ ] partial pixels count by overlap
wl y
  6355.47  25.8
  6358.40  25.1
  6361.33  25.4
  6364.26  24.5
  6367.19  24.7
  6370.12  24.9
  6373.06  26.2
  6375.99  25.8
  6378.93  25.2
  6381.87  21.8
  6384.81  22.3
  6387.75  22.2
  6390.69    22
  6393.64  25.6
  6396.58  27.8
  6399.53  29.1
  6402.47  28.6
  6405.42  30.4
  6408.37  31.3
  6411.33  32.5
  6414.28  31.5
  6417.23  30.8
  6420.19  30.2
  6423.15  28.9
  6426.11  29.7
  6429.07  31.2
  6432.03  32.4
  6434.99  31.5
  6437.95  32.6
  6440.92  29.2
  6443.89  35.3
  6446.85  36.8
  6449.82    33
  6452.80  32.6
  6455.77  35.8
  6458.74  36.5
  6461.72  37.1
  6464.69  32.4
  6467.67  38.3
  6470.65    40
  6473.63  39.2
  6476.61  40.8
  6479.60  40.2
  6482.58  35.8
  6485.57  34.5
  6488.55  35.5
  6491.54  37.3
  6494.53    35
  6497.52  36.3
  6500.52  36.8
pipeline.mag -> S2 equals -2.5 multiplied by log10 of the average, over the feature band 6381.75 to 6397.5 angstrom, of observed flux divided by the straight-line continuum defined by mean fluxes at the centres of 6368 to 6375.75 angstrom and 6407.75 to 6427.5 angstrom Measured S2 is 0.17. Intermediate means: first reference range 25.5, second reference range 30.7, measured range 23.6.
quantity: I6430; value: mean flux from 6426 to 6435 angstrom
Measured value 31.4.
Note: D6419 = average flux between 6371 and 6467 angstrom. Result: 30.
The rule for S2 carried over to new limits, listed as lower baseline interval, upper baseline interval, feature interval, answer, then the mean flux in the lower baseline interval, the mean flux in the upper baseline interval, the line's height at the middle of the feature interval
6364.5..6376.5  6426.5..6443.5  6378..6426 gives 0.03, 25.3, 31.5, 28.3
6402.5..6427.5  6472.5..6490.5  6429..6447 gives 0.01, 30.5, 37.6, 33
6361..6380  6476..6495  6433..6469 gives -0.02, 25.2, 36.9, 33.4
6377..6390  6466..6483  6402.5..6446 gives -0.04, 22.9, 39.2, 30.2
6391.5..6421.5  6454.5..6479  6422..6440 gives 0.06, 29.6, 37.6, 32.9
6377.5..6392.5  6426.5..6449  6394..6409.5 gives -0.13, 22.7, 32.6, 25.9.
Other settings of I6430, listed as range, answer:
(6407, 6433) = 30.9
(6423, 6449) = 32.1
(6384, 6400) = 24.7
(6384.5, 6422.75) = 28.2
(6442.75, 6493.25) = 36.5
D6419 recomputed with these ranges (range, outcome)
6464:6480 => 38.7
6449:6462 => 34.9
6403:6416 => 31.2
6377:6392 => 22.8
